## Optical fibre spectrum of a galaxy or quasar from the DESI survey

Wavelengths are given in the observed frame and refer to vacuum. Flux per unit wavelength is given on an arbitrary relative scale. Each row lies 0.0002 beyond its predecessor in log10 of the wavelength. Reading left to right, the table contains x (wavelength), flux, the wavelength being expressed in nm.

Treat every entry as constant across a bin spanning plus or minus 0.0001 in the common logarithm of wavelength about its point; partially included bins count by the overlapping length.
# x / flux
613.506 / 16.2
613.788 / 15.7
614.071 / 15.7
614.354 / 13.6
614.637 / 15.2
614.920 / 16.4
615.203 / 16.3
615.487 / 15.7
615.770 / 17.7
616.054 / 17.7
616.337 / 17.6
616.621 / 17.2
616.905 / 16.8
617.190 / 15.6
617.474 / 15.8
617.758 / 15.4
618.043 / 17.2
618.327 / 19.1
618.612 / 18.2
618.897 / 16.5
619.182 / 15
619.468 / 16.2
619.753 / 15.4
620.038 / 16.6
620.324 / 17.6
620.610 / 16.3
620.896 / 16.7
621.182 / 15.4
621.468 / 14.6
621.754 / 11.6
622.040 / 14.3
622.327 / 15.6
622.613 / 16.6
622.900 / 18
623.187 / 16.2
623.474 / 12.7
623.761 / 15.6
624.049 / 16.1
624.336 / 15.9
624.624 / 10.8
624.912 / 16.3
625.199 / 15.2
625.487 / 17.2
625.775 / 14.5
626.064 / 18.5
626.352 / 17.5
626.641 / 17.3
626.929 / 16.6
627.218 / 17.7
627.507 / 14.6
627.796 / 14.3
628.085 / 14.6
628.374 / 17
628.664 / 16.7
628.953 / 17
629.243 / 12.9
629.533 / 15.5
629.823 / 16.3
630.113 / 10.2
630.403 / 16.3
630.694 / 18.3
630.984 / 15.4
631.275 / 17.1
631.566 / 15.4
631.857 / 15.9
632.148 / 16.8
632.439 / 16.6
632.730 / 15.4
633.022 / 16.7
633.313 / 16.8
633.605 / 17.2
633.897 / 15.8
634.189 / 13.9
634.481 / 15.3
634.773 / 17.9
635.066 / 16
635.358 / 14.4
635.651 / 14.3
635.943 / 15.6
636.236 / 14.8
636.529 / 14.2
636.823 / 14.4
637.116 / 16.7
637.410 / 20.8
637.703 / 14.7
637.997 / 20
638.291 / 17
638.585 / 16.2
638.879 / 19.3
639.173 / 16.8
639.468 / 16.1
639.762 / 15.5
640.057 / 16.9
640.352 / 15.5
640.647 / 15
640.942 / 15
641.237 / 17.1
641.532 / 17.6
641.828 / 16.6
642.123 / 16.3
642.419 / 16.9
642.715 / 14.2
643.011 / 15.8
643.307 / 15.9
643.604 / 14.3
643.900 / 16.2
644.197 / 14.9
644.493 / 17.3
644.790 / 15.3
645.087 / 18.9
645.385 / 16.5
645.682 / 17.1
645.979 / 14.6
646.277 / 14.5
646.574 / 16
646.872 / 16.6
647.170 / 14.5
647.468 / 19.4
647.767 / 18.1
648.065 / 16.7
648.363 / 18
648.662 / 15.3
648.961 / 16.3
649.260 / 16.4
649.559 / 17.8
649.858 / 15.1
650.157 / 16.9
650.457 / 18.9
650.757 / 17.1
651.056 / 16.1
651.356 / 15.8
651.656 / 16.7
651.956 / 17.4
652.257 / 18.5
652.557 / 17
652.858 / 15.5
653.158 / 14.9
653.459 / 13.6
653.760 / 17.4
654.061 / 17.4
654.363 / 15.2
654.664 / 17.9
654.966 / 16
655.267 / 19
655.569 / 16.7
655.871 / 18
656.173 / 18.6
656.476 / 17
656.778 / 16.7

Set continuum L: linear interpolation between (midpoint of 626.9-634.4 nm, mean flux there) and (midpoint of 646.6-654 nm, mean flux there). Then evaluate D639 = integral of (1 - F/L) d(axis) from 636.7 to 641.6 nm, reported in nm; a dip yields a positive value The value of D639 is -0.17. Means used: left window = 15.8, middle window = 16.7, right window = 16.7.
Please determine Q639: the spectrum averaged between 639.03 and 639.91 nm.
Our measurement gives 16.1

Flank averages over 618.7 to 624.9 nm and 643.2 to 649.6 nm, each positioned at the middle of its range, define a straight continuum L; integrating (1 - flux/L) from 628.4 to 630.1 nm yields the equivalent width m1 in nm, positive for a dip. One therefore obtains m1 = 0.041 nm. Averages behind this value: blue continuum 15.5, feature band 15.3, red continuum 16.4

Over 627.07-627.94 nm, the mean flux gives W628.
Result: 15.5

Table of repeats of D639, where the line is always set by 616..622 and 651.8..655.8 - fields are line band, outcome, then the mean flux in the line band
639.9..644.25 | 0.167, 15.9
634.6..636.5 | 0.120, 15.4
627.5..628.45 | 0.075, 15.1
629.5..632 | 0.121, 15.6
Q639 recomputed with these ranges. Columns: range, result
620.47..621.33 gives 16.1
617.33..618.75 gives 17.1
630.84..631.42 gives 16.2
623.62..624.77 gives 14.6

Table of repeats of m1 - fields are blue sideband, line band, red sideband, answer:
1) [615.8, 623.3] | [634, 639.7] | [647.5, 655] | 0.10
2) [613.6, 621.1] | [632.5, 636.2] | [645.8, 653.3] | 0.17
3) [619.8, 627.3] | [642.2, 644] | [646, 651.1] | 0.10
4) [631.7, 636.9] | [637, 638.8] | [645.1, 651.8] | -0.20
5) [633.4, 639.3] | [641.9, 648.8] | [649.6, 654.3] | 0.08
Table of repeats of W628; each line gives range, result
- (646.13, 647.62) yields 16.2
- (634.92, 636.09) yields 15.1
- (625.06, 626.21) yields 16.4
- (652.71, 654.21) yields 15.8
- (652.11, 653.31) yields 16.5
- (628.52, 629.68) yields 15.5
